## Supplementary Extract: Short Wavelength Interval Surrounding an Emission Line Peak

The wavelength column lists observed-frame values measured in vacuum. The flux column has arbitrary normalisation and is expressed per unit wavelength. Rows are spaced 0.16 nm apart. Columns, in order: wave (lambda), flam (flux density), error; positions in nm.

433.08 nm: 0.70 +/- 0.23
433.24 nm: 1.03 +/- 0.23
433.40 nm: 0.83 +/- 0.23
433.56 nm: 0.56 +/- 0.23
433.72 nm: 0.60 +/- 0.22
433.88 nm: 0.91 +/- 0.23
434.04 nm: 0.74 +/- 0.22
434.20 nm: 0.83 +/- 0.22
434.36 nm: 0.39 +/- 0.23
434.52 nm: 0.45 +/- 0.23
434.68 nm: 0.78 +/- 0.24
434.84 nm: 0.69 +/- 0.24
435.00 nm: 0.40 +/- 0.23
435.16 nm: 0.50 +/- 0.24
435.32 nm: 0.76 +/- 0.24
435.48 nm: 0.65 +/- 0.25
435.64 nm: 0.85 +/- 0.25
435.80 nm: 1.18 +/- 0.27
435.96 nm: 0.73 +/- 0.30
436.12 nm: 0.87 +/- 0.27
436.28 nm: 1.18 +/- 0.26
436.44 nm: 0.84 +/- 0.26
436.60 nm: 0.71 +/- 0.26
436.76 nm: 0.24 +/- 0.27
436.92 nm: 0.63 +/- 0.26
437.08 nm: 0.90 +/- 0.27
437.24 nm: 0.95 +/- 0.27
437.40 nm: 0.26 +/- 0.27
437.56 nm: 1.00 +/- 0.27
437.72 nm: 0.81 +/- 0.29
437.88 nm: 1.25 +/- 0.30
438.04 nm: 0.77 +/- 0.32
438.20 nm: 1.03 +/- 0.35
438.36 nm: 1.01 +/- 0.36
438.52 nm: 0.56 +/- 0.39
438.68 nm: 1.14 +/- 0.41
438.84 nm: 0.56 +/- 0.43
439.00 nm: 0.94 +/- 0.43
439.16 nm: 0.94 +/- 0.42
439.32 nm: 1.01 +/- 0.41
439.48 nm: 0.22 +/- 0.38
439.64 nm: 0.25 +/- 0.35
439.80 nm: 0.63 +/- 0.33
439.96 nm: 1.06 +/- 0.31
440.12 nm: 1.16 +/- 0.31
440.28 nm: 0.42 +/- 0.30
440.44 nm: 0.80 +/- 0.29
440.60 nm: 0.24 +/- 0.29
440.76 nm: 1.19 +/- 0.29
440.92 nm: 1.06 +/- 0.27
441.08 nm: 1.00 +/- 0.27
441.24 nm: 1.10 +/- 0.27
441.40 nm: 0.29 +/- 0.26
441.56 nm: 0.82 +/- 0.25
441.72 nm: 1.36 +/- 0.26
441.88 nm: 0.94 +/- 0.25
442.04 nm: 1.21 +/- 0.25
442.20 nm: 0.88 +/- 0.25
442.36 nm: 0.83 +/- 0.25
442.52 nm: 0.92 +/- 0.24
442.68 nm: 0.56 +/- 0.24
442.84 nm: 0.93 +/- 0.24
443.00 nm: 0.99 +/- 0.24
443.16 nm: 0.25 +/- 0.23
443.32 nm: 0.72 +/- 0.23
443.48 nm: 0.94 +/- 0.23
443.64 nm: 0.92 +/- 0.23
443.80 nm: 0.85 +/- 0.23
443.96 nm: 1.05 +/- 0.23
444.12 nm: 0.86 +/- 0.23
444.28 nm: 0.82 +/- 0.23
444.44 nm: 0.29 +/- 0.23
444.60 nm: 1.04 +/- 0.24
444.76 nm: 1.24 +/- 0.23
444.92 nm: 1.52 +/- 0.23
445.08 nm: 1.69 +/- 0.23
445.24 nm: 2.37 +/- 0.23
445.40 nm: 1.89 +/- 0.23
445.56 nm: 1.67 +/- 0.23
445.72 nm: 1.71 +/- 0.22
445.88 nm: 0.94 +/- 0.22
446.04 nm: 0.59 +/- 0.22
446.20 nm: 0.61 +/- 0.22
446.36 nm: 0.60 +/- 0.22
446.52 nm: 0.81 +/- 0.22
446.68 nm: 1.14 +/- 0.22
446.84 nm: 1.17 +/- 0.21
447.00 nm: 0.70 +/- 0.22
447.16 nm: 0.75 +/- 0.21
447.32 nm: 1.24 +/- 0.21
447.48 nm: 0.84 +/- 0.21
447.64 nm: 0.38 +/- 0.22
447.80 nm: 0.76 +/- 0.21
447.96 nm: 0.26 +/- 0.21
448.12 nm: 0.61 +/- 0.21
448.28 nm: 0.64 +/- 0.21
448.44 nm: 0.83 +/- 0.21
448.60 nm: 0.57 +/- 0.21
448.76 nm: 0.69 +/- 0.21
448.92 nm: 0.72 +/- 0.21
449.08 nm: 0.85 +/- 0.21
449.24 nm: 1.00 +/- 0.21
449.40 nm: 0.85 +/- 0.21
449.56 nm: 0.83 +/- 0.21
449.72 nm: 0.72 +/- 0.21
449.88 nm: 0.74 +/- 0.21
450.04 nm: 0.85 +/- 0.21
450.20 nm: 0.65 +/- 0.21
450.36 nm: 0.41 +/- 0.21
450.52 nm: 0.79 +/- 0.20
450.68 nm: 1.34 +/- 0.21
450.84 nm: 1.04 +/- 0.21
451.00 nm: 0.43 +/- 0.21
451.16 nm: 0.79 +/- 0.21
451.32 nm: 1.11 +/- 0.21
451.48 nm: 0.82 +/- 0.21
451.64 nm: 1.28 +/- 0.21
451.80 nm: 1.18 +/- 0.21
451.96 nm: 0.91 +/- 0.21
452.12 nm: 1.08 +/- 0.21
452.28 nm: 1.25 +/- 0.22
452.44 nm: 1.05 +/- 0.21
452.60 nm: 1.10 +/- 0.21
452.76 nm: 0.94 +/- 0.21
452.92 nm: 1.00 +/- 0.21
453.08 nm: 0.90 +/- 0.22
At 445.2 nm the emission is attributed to [O II]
